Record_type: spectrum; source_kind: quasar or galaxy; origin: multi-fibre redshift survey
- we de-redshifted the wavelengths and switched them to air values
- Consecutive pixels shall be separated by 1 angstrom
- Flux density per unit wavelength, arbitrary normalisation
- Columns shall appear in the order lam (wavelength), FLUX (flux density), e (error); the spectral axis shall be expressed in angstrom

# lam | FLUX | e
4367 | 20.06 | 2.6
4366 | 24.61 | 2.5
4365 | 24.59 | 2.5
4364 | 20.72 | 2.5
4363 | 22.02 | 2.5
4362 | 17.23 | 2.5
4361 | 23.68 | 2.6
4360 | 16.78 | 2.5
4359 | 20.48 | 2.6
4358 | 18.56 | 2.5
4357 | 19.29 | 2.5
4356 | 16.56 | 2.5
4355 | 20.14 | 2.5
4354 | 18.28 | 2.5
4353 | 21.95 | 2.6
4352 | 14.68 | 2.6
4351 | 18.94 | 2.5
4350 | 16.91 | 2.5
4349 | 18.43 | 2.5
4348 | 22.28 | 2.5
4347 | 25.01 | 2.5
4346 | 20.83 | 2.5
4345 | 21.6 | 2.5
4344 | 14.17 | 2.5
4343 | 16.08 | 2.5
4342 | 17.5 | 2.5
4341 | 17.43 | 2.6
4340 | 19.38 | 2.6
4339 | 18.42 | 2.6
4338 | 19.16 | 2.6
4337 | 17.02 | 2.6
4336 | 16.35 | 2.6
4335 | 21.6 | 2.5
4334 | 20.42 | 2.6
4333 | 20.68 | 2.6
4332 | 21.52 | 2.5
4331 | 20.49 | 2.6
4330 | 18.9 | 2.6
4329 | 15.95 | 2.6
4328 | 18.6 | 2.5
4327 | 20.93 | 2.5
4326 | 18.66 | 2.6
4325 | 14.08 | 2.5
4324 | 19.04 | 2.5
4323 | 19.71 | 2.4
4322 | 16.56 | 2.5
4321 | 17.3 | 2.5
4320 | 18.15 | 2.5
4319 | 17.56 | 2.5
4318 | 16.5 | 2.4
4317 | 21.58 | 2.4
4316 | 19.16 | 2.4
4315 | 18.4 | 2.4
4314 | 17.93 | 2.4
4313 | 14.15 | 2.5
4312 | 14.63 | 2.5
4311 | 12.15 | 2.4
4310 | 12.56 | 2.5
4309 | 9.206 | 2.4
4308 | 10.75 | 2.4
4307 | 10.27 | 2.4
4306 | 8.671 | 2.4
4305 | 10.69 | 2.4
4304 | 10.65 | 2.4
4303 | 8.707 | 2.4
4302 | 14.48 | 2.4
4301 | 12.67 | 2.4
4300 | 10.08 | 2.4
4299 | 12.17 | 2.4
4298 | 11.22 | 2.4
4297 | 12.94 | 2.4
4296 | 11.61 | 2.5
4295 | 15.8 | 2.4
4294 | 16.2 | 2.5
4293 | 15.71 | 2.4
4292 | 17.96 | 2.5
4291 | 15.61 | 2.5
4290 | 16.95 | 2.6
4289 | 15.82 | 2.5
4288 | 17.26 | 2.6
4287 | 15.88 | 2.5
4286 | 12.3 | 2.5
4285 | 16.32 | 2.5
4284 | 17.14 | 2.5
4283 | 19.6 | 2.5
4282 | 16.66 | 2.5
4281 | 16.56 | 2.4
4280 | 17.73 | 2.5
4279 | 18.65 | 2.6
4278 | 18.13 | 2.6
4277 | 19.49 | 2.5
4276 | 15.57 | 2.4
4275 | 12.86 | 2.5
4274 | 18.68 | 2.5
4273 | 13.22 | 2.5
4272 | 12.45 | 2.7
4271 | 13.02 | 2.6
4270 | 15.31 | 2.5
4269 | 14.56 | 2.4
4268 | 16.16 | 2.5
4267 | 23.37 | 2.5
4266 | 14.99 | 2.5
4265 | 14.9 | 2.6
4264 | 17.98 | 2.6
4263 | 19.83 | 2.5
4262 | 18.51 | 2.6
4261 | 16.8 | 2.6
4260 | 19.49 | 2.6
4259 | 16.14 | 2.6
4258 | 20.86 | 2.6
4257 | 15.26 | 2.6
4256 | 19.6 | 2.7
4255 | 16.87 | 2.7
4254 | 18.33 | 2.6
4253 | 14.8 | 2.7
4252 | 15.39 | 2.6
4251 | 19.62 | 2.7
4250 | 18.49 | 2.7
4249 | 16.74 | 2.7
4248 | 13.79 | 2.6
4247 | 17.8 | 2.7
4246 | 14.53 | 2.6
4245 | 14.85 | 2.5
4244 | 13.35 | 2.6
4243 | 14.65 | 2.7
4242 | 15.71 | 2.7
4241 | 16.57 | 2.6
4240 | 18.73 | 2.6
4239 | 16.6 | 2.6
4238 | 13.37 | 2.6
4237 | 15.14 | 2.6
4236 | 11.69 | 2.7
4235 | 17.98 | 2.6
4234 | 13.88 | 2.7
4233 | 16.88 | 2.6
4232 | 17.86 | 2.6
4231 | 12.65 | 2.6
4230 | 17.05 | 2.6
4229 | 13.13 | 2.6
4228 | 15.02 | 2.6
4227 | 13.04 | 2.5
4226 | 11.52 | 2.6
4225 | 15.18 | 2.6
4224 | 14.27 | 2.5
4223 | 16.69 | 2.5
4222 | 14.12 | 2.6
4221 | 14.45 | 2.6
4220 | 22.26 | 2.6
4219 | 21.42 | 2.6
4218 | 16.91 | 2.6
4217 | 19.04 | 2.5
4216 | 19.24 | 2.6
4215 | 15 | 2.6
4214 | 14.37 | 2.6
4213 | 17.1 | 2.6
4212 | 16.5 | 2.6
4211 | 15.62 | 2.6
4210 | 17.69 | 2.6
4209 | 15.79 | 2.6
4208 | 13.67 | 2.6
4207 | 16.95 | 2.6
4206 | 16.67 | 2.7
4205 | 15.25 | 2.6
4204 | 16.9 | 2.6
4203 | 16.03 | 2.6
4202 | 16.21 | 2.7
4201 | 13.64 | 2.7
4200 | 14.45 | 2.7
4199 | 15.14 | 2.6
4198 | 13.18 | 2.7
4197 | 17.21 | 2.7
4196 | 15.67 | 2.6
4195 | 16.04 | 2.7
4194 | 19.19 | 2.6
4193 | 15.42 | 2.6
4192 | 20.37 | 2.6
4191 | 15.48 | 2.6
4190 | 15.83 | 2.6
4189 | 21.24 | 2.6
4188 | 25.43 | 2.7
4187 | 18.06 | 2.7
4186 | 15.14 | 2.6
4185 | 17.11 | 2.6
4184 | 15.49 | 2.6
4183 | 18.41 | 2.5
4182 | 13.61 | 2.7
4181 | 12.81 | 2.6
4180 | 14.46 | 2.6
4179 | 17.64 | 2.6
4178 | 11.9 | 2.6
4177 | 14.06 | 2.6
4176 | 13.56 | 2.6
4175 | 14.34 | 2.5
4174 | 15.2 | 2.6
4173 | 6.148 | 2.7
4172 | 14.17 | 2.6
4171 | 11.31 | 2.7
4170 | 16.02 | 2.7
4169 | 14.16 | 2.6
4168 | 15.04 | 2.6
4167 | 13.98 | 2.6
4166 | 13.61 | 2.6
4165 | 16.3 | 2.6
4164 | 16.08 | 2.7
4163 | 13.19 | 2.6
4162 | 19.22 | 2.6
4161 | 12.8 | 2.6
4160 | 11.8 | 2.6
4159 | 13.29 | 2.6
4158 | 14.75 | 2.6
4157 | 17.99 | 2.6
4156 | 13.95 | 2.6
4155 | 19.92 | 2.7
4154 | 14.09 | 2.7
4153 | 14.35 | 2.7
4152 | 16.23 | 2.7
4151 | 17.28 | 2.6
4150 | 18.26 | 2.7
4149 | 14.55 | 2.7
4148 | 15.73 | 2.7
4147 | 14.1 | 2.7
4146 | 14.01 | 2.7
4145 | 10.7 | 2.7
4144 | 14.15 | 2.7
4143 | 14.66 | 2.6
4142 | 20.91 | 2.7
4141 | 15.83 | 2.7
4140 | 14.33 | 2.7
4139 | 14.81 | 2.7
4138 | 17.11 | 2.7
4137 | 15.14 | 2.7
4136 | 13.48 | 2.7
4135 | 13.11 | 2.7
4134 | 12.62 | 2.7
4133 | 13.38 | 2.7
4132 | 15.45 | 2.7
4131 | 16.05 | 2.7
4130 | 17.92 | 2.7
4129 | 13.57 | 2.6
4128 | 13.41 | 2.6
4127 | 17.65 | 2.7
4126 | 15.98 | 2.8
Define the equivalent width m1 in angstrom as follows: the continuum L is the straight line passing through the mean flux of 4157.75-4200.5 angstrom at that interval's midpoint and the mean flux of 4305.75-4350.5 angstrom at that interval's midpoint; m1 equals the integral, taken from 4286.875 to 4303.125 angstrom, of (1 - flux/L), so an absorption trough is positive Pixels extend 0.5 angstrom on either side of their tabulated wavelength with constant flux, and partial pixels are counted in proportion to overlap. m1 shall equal 2.6 angstrom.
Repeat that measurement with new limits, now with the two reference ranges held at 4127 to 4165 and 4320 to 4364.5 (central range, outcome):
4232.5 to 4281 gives 2.38 angstrom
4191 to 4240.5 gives 1.57 angstrom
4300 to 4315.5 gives 5.06 angstrom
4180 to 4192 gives -0.94 angstrom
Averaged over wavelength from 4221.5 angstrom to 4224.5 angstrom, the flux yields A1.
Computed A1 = 15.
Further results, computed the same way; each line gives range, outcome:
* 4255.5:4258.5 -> 18.6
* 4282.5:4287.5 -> 16.2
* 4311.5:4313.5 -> 14.4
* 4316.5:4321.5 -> 18.2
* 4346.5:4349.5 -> 21.9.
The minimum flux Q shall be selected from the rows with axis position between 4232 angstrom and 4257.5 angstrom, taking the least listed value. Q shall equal 11.69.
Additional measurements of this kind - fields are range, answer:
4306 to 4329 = 8.671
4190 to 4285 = 11.52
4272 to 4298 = 11.22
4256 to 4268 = 14.9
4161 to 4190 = 6.148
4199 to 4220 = 13.64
